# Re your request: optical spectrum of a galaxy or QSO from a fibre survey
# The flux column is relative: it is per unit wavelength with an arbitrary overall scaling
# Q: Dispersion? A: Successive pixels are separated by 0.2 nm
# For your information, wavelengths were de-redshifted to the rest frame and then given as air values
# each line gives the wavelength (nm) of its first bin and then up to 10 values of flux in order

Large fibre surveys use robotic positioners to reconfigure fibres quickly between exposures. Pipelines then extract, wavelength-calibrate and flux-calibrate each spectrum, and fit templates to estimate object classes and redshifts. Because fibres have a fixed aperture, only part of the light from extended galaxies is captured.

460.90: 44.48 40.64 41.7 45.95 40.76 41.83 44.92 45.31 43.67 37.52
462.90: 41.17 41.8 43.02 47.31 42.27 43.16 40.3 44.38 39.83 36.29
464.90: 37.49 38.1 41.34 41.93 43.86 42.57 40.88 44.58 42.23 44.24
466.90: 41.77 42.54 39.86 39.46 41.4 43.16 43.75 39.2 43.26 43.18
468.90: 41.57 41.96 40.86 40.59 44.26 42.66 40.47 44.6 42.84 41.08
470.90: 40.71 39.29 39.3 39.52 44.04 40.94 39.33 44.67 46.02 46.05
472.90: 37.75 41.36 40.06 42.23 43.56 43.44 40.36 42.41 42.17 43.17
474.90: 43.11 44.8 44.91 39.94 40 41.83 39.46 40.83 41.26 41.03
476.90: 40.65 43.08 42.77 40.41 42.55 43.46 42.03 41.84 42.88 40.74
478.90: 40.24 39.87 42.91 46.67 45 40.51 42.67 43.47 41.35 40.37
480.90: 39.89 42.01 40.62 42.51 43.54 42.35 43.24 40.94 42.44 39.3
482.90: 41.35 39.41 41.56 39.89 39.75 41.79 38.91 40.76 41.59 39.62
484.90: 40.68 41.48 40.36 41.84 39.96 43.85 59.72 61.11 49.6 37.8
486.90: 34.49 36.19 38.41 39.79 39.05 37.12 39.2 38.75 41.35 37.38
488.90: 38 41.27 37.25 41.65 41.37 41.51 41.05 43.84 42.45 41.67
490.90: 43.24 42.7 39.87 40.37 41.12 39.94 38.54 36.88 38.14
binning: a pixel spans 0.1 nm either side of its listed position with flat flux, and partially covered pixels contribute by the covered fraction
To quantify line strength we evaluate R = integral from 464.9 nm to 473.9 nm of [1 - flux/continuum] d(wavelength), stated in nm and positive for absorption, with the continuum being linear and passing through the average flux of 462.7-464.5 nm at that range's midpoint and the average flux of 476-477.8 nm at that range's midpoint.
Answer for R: 0.02 nm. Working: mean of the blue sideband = 42.5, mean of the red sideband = 41.3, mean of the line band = 41.9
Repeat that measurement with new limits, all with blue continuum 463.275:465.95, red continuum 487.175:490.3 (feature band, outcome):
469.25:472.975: -0.08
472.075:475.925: -0.16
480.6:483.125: -0.08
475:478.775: -0.12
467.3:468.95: -0.02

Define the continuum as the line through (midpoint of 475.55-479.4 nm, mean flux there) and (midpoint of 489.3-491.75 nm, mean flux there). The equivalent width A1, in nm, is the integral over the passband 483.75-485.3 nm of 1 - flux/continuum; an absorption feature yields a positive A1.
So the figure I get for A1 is 0.033 nm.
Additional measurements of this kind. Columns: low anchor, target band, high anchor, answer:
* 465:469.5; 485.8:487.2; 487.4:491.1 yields -0.19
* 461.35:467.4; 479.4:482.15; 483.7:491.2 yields -0.05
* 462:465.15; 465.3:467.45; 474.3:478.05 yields -0.03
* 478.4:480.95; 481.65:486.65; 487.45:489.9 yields -0.27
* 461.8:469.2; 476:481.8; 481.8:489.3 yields -0.05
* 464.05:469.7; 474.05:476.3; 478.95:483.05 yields -0.01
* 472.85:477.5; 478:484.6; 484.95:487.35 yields 0.20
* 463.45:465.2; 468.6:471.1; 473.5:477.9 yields -0.03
